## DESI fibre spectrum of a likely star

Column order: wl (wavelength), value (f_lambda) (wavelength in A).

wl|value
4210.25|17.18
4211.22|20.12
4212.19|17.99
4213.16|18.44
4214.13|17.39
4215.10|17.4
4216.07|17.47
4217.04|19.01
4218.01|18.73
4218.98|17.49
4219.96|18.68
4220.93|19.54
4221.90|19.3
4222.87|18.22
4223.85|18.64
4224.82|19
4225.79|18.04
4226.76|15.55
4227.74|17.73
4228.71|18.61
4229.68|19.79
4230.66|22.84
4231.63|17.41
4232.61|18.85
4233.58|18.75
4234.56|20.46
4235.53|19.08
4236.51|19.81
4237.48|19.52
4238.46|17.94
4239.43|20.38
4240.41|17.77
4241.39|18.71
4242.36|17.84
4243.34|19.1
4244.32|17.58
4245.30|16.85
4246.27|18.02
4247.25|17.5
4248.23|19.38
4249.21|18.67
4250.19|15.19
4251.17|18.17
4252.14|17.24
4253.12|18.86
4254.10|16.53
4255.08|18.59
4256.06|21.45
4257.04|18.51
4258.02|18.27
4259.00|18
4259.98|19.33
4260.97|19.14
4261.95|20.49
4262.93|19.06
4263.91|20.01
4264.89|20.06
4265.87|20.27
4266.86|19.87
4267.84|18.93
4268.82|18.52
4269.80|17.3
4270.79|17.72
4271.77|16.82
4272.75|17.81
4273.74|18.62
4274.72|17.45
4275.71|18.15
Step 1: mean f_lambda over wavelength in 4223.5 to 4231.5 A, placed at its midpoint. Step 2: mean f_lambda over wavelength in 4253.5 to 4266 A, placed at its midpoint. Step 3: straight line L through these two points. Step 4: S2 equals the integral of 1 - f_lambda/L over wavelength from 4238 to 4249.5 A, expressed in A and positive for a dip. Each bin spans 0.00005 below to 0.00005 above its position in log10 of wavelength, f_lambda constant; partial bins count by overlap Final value 0.39 A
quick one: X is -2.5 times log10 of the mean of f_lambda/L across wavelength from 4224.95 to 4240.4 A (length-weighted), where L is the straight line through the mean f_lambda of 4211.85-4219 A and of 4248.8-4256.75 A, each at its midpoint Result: -0.05 mag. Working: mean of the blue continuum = 18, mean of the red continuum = 18.1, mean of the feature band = 19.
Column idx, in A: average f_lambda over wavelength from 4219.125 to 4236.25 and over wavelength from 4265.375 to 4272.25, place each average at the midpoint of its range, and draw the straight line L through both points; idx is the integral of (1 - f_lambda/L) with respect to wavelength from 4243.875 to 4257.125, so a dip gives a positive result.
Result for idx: 0.44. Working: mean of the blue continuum 18.8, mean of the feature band 18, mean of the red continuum 18.5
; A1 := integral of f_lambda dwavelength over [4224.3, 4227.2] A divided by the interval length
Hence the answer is 17.6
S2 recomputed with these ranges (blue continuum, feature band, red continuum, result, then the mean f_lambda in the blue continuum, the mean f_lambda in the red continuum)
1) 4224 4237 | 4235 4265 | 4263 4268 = 1.3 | 18.9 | 19.8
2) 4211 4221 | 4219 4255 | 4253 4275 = 0.0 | 18.3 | 18.8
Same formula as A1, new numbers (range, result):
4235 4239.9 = 19.4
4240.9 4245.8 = 18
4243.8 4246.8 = 17.5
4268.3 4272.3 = 17.6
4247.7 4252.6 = 17.7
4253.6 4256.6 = 18.8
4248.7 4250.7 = 16.9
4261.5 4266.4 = 20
